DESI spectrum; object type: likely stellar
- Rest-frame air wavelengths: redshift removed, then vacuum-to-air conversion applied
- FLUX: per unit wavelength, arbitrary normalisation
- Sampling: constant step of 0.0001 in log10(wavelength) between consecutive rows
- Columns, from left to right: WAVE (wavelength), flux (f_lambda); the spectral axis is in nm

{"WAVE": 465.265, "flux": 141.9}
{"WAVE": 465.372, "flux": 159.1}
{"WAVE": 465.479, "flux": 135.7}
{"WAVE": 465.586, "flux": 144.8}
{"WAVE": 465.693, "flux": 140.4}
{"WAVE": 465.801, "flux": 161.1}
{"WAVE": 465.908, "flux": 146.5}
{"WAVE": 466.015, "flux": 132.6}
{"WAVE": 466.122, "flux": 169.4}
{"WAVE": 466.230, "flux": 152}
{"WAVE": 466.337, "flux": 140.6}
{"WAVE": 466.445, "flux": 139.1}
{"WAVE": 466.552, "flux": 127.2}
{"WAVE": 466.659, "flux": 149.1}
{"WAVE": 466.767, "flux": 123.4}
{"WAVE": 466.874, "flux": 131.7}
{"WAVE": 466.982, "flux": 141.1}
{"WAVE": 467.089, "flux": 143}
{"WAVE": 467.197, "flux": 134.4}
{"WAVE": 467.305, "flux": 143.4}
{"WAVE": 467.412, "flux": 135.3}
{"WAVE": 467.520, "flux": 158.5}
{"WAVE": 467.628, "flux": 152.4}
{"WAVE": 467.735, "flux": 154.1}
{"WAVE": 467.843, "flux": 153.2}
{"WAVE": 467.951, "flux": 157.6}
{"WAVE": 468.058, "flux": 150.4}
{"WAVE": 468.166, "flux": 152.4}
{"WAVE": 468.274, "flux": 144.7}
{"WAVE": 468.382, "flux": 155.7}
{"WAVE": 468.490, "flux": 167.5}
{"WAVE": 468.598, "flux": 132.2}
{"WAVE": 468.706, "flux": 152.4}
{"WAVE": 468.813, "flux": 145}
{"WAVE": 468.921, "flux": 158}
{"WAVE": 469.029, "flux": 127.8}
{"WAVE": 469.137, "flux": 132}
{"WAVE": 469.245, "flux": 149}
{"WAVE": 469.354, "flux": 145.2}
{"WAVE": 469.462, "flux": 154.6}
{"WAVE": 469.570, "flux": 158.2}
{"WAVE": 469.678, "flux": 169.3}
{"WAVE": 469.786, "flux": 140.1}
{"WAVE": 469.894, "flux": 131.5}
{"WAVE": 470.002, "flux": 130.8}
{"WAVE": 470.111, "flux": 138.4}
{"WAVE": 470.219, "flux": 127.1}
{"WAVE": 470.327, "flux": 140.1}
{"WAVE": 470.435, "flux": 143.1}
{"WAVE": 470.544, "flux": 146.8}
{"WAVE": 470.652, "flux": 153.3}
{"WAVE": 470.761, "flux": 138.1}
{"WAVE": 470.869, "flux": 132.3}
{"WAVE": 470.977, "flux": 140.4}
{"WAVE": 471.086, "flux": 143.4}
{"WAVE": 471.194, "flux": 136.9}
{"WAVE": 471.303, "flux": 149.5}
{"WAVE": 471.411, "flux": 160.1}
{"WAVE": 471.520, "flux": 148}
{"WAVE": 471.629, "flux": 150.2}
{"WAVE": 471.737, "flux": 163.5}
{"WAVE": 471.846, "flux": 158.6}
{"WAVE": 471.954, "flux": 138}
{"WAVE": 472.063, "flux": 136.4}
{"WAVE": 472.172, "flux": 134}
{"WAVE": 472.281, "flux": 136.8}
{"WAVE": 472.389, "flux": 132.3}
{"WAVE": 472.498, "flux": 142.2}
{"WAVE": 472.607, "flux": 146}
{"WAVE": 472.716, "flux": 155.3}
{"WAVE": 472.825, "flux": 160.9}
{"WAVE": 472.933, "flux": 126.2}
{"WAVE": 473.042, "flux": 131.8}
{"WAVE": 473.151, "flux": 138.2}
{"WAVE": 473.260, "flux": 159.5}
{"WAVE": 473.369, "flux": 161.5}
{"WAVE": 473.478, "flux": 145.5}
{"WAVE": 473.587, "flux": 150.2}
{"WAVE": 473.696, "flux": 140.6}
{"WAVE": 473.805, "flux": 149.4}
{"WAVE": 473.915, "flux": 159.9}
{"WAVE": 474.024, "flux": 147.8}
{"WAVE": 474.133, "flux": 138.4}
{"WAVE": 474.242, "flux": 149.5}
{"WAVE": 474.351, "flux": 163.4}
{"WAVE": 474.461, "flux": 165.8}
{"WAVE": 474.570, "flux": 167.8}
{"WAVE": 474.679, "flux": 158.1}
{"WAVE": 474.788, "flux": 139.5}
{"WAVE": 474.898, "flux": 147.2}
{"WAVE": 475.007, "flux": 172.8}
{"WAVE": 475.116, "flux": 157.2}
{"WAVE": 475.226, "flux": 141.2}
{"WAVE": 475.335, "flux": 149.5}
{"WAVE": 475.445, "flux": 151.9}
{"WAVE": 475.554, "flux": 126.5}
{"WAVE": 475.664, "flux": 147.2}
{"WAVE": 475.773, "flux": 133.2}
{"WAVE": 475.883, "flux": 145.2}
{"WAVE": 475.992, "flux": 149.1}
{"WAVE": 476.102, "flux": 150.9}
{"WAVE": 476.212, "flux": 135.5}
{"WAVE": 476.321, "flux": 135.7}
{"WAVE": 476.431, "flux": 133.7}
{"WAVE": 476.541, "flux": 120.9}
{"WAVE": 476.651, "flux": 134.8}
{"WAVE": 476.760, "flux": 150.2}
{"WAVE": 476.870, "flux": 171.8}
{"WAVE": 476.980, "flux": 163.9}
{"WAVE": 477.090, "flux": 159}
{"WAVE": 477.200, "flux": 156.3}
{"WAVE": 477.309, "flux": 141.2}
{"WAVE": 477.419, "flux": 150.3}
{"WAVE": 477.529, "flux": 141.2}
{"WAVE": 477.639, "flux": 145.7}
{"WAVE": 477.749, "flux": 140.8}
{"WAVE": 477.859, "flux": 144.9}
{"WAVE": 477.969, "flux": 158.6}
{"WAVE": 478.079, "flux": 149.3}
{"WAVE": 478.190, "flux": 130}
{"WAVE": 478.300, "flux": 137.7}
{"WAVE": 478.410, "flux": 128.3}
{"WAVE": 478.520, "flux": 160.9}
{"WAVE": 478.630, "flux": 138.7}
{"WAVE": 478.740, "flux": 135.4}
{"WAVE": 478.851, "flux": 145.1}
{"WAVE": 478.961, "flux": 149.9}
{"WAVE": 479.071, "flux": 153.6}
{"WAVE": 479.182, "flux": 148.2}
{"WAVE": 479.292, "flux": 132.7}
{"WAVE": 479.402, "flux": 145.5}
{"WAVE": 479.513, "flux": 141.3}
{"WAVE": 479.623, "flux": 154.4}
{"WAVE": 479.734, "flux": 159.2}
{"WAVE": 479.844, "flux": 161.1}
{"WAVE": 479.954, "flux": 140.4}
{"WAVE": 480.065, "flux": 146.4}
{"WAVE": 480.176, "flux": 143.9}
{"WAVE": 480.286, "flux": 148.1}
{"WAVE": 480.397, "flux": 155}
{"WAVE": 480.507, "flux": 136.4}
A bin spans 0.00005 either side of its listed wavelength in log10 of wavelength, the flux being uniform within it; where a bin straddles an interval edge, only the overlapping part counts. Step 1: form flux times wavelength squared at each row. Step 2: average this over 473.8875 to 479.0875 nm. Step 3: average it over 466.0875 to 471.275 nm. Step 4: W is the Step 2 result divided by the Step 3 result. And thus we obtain 1.1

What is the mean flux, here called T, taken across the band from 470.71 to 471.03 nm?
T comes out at 137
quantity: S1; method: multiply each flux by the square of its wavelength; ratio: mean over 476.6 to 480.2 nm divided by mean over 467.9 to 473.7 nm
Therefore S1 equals 1.04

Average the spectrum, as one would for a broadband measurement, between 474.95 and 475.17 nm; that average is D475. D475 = 165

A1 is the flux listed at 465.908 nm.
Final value 146.5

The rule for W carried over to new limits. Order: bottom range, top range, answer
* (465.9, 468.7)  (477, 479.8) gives 1.05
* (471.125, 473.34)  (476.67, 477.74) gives 1.07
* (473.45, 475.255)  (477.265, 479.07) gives 0.96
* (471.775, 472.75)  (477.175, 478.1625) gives 1.06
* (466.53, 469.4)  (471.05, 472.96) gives 1.02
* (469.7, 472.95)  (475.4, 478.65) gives 1.03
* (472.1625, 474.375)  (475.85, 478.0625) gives 1.02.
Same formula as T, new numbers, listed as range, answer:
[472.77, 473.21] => 140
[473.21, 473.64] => 154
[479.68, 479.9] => 161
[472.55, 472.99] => 147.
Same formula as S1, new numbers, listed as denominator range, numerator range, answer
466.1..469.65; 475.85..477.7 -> 1.04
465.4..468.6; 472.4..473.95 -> 1.03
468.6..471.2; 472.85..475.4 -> 1.07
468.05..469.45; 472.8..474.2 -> 1.02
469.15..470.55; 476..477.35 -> 1.05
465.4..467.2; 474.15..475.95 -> 1.10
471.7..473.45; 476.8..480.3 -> 1.04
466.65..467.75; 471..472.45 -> 1.04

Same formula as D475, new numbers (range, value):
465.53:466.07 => 145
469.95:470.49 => 136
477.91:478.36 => 144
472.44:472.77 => 147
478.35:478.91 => 142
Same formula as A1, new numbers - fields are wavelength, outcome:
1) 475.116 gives 157.2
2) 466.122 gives 169.4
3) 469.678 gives 169.3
